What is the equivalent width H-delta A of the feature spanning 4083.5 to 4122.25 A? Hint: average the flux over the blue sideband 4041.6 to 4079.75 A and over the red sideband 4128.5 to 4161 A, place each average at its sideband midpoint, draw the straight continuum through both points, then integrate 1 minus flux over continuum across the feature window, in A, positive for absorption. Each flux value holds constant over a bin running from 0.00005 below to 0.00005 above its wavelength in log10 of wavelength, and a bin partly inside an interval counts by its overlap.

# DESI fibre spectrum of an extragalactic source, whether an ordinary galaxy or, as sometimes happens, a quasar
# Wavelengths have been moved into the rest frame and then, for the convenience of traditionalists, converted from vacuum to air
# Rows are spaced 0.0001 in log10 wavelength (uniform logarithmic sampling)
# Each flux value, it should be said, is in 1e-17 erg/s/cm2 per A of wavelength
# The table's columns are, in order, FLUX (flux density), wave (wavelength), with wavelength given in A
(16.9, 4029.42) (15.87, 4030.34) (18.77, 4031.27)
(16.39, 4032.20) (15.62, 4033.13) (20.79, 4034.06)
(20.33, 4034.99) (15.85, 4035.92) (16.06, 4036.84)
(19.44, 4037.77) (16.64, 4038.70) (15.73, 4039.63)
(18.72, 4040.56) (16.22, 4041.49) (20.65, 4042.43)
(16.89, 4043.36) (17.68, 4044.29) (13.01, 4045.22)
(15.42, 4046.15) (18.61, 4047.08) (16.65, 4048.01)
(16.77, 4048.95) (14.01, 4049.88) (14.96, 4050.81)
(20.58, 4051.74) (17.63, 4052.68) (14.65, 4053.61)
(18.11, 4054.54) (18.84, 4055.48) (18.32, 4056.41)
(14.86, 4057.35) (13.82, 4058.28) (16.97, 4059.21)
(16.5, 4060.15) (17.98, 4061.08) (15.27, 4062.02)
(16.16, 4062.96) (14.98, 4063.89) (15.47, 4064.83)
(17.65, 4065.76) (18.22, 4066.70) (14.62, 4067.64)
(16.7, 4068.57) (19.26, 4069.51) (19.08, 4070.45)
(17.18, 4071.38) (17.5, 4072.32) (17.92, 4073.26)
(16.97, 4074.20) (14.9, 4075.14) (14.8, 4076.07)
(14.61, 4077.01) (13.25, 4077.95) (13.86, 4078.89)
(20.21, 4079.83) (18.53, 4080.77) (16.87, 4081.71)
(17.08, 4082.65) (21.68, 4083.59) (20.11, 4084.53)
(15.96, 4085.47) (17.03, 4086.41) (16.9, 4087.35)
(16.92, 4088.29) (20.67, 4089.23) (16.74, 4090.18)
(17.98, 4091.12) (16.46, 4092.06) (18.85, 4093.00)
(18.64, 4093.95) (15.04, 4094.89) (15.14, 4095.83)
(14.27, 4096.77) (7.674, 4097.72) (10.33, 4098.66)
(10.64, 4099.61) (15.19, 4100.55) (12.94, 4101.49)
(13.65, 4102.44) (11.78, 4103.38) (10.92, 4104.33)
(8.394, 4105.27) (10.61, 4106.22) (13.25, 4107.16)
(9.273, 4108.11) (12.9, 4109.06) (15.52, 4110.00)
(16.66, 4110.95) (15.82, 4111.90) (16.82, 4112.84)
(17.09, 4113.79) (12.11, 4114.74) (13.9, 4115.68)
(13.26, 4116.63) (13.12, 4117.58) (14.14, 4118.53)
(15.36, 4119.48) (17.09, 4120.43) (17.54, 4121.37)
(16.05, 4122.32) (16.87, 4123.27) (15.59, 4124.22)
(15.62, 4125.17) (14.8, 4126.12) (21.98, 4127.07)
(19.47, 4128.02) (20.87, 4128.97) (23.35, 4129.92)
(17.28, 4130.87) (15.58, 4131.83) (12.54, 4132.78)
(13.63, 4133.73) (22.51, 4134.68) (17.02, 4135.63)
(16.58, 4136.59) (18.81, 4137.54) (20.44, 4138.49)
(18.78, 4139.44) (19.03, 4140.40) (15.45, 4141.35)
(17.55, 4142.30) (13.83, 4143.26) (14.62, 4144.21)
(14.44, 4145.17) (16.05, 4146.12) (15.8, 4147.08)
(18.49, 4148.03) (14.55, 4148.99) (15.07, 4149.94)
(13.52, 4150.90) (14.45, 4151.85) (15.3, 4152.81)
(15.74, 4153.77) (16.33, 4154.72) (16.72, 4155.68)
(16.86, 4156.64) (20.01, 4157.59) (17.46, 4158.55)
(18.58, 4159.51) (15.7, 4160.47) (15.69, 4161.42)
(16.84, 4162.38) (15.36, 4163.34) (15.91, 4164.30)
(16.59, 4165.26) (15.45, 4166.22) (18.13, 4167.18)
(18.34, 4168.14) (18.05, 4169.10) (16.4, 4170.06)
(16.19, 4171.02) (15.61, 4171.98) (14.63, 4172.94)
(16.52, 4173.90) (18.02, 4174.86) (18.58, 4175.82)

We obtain 4.5 A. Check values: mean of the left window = 16.6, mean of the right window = 16.8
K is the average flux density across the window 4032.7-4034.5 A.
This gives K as 18.2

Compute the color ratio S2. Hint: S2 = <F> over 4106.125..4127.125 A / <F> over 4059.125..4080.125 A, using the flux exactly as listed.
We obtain 0.91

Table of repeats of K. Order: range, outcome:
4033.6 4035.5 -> 20.4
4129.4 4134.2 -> 16.5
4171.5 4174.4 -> 15.6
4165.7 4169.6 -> 17.5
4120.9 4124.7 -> 16.5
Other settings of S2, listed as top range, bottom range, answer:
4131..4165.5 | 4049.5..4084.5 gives 0.98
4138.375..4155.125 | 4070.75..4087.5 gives 0.94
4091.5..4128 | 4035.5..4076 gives 0.86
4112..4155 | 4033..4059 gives 0.96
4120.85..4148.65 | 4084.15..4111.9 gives 1.19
